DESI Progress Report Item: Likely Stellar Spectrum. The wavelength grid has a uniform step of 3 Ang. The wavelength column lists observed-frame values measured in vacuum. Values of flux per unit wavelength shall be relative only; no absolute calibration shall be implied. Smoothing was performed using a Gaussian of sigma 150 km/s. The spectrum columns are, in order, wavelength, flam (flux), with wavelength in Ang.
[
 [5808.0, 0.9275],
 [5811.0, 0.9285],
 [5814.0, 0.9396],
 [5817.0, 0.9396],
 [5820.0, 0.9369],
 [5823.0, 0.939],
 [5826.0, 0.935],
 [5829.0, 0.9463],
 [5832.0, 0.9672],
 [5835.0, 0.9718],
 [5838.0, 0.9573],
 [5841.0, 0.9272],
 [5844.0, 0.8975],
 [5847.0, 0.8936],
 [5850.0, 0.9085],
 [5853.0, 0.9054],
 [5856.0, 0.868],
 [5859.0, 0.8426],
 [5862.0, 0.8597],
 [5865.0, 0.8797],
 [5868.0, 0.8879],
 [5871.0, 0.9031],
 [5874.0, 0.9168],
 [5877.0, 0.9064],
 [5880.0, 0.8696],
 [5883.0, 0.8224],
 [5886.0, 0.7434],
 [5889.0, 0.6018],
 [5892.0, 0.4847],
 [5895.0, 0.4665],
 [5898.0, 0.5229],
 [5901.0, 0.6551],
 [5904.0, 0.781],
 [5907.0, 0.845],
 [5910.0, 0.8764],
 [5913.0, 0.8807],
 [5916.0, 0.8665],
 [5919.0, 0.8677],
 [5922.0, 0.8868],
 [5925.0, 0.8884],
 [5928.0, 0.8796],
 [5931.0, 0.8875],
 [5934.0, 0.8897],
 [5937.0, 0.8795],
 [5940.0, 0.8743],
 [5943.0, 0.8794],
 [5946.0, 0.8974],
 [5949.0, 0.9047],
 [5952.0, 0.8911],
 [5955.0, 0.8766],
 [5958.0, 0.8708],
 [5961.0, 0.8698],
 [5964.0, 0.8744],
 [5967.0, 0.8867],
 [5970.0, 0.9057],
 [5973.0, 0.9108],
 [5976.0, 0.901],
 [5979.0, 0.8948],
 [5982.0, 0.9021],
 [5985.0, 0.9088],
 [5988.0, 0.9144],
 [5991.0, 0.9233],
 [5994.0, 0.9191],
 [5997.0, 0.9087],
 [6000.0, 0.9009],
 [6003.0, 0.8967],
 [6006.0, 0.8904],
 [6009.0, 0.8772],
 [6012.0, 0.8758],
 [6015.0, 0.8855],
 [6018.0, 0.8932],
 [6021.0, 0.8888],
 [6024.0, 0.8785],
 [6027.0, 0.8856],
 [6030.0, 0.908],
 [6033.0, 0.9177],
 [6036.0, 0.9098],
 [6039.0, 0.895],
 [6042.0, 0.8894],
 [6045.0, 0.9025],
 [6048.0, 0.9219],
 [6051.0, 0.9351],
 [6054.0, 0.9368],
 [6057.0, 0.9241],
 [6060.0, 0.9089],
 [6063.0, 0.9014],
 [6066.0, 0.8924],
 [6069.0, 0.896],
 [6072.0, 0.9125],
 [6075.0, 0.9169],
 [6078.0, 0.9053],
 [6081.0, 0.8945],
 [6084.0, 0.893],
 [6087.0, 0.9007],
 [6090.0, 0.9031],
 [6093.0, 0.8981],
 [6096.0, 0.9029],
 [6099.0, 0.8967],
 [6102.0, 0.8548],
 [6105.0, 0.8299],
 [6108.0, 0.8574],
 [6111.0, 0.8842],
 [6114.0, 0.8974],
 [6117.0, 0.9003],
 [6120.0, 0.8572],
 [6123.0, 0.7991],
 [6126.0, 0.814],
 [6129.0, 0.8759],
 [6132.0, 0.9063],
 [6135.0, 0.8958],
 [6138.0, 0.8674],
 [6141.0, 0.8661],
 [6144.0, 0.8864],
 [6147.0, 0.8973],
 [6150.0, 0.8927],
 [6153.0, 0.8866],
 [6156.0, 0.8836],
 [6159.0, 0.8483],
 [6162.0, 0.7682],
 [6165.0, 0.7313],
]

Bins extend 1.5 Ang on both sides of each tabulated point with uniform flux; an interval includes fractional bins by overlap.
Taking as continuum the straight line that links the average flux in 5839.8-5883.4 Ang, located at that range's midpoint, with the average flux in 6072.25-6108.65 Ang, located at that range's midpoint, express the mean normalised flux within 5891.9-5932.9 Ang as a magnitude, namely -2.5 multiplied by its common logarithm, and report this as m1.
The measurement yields 0.138 mag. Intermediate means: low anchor 0.887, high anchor 0.889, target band 0.782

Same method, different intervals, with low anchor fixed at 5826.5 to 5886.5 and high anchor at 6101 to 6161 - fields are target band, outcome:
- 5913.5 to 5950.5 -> 0.01 mag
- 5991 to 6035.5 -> -0.02 mag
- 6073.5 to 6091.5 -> -0.03 mag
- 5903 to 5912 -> 0.07 mag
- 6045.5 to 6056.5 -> -0.06 mag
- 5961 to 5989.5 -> -0.02 mag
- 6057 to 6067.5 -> -0.03 mag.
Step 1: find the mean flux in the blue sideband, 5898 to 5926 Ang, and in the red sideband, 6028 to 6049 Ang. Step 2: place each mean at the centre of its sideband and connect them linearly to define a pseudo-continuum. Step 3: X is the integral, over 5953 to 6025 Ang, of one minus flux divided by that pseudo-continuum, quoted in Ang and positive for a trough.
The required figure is -1.8 Ang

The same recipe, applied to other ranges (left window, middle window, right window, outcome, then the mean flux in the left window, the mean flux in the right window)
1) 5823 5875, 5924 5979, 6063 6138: 0.73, 0.911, 0.883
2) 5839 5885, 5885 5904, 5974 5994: 6.41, 0.885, 0.908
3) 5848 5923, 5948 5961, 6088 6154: -0.94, 0.802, 0.876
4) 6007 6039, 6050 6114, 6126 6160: -0.79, 0.892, 0.88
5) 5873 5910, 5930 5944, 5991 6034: -1.69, 0.722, 0.895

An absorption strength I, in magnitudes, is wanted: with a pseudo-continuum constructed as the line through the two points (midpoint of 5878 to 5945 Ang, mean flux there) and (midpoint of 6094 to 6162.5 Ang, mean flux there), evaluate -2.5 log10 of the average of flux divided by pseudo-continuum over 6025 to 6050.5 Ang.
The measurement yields -0.08 mag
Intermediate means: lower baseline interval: 0.79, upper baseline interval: 0.87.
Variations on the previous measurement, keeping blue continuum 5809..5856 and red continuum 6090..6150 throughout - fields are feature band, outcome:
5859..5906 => 0.21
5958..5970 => 0.03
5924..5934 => 0.03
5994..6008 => 0.00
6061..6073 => -0.02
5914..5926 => 0.04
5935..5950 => 0.03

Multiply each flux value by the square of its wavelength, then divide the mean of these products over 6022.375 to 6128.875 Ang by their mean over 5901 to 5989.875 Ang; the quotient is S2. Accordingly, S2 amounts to 1.1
